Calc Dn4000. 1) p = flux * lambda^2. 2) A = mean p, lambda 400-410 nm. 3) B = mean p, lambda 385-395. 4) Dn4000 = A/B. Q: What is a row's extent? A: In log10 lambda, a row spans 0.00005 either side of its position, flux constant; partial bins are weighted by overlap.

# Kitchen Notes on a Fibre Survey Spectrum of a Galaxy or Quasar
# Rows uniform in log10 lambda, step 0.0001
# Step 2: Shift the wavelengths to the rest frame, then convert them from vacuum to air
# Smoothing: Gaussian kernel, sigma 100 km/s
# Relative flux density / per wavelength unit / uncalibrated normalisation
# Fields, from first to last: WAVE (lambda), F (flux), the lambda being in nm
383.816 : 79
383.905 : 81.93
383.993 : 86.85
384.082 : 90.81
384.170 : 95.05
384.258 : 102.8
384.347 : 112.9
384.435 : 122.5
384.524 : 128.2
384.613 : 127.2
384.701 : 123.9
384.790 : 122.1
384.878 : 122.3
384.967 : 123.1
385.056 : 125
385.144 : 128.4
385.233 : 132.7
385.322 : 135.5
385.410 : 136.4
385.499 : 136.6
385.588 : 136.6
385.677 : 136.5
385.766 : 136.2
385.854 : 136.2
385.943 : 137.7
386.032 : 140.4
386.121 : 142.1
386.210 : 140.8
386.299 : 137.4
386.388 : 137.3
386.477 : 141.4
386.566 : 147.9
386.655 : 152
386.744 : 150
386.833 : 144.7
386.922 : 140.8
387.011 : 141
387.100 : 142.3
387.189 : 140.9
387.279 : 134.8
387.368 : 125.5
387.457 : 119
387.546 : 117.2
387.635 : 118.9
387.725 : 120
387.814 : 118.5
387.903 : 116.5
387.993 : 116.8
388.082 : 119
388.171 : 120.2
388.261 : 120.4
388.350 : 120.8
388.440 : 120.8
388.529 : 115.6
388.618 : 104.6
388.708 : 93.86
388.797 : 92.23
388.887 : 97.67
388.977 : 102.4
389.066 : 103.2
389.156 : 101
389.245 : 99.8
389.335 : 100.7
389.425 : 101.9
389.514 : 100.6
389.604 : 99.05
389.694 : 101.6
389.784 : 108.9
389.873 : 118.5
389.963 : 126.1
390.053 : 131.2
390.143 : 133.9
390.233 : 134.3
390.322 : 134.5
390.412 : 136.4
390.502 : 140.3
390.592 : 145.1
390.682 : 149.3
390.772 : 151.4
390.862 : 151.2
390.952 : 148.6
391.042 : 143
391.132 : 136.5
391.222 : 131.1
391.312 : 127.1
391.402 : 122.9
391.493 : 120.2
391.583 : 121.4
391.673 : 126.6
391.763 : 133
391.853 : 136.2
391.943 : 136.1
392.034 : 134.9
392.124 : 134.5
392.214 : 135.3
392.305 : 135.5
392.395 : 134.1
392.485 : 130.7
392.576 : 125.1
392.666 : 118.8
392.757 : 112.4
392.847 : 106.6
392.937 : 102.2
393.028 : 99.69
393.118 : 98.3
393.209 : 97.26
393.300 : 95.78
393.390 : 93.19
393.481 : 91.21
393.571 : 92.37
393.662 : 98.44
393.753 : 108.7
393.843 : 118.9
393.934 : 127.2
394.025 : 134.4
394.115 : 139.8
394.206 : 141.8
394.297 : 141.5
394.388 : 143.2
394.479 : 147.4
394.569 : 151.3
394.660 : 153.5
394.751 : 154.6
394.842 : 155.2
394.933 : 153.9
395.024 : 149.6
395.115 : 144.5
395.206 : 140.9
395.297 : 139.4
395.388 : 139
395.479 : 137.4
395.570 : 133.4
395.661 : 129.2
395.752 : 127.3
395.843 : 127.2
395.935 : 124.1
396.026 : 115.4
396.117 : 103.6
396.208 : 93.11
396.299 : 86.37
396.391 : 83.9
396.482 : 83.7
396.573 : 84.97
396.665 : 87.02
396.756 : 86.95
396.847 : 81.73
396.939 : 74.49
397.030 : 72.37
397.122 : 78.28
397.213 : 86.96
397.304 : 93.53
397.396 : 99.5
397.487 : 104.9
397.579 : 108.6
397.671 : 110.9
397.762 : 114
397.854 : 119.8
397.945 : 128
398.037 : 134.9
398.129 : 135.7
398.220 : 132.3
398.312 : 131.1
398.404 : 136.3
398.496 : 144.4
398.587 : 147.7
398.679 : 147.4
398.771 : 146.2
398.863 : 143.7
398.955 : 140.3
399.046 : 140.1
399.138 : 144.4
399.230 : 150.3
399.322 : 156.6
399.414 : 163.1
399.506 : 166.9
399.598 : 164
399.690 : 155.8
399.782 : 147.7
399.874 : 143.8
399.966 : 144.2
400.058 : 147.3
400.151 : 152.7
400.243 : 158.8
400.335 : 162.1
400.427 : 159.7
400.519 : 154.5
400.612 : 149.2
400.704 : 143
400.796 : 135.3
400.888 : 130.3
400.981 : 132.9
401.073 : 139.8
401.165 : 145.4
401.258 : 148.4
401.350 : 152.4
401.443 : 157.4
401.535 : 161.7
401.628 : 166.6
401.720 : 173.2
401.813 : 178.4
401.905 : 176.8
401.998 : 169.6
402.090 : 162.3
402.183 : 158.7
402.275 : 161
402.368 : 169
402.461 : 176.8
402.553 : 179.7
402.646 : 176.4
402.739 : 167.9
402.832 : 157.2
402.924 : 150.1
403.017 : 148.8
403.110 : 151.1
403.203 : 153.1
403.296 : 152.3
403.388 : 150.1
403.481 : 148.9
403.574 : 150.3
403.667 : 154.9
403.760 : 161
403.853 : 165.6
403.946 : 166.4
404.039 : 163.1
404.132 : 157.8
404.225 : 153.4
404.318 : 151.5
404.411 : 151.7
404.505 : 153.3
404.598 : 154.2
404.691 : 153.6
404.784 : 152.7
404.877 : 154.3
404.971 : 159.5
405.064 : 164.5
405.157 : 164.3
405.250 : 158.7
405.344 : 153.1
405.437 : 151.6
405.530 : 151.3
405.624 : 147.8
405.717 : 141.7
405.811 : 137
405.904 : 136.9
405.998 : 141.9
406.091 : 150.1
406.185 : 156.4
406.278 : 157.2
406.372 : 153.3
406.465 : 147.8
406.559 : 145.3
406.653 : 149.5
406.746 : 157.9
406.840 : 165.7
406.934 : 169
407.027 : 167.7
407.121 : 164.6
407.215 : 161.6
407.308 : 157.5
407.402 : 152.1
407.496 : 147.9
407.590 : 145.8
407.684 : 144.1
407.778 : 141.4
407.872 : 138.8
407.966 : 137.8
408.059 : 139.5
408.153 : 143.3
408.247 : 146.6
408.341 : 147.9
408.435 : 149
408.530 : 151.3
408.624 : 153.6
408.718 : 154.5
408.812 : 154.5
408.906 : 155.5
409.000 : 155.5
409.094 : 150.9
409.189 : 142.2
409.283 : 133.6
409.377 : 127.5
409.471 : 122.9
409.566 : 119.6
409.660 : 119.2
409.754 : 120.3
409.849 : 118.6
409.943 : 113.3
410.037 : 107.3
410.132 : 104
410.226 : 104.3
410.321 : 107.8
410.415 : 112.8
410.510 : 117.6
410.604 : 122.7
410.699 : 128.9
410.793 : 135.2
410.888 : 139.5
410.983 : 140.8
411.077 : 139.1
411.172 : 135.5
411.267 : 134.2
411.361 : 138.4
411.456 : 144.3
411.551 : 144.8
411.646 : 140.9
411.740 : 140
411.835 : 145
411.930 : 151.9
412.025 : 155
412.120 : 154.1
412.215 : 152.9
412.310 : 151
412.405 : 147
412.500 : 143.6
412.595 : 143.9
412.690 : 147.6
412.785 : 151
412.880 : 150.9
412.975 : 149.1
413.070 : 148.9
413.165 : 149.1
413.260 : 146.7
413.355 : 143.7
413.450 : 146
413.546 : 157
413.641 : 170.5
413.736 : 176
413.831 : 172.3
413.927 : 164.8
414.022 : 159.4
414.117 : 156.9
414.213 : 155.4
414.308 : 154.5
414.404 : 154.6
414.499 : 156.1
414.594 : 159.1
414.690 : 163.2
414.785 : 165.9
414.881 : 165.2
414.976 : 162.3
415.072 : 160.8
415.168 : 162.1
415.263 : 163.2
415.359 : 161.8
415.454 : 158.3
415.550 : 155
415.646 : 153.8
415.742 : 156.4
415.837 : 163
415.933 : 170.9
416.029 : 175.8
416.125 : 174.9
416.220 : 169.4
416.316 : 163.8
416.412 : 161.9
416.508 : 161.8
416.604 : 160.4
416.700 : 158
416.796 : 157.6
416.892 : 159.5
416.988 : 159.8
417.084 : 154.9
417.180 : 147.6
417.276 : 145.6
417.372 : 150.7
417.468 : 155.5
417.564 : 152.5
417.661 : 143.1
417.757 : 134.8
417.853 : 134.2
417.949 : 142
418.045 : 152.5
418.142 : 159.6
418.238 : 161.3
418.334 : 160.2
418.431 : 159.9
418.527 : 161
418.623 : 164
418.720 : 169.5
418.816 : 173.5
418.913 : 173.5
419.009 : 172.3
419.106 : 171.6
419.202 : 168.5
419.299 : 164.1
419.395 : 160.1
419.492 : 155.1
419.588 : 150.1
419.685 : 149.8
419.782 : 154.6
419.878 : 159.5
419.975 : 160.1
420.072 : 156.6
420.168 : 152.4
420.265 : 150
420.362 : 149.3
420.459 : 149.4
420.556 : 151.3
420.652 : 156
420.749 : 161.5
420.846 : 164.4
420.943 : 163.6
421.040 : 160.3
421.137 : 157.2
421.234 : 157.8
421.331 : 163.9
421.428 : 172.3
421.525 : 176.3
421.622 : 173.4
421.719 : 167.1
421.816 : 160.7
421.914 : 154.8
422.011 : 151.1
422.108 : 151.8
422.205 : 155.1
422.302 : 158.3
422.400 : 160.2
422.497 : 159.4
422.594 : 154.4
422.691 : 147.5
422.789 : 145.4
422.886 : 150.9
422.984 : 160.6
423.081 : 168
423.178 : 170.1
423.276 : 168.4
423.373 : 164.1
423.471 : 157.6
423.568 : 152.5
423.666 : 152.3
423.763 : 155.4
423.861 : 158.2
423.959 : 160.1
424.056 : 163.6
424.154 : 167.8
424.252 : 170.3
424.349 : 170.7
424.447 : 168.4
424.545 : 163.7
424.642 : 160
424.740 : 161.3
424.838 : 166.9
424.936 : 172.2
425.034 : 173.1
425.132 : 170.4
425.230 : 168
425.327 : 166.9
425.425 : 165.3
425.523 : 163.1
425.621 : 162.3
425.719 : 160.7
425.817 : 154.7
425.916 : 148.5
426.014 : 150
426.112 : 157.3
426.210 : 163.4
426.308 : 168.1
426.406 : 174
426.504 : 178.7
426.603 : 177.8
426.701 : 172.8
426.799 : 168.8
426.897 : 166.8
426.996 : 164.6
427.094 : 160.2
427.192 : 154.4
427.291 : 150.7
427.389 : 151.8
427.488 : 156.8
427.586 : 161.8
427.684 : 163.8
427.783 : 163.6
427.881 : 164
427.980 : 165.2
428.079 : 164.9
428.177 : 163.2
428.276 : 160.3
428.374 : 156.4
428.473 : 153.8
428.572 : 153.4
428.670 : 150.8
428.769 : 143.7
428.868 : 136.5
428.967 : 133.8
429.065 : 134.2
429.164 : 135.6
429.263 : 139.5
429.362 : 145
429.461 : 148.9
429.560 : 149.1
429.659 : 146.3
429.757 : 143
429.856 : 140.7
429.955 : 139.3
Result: 1.29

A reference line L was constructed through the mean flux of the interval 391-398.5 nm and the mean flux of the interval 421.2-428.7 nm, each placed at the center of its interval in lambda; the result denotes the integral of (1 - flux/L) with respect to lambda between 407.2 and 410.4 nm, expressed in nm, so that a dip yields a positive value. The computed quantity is 0.05 nm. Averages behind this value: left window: 120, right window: 162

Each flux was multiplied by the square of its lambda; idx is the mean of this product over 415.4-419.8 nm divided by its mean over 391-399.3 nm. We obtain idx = 1.5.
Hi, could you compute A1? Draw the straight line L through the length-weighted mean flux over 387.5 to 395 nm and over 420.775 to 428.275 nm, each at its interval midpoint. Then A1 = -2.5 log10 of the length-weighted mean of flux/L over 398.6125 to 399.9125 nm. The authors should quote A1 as -0.14 mag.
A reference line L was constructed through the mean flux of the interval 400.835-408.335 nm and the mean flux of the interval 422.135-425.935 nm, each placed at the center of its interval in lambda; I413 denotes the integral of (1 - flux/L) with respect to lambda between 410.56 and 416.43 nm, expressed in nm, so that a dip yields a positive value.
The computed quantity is 0.17 nm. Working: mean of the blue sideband 155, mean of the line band 153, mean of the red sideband 161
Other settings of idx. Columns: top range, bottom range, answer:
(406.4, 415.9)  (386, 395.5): 1.28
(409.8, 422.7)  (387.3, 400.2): 1.39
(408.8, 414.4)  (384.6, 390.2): 1.28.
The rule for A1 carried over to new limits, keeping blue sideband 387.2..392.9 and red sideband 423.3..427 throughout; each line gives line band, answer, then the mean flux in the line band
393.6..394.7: -0.05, 133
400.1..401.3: -0.09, 147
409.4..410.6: 0.26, 115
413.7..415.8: -0.06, 161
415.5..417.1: -0.06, 162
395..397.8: 0.21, 107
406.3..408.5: -0.06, 151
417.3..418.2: 0.06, 147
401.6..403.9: -0.18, 162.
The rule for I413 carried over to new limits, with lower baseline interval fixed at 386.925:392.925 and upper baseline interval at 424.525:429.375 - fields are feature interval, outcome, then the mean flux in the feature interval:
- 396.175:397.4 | 0.427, 84.6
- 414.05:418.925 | -0.312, 159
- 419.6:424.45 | -0.144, 159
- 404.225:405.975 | -0.176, 152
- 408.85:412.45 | 0.249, 134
